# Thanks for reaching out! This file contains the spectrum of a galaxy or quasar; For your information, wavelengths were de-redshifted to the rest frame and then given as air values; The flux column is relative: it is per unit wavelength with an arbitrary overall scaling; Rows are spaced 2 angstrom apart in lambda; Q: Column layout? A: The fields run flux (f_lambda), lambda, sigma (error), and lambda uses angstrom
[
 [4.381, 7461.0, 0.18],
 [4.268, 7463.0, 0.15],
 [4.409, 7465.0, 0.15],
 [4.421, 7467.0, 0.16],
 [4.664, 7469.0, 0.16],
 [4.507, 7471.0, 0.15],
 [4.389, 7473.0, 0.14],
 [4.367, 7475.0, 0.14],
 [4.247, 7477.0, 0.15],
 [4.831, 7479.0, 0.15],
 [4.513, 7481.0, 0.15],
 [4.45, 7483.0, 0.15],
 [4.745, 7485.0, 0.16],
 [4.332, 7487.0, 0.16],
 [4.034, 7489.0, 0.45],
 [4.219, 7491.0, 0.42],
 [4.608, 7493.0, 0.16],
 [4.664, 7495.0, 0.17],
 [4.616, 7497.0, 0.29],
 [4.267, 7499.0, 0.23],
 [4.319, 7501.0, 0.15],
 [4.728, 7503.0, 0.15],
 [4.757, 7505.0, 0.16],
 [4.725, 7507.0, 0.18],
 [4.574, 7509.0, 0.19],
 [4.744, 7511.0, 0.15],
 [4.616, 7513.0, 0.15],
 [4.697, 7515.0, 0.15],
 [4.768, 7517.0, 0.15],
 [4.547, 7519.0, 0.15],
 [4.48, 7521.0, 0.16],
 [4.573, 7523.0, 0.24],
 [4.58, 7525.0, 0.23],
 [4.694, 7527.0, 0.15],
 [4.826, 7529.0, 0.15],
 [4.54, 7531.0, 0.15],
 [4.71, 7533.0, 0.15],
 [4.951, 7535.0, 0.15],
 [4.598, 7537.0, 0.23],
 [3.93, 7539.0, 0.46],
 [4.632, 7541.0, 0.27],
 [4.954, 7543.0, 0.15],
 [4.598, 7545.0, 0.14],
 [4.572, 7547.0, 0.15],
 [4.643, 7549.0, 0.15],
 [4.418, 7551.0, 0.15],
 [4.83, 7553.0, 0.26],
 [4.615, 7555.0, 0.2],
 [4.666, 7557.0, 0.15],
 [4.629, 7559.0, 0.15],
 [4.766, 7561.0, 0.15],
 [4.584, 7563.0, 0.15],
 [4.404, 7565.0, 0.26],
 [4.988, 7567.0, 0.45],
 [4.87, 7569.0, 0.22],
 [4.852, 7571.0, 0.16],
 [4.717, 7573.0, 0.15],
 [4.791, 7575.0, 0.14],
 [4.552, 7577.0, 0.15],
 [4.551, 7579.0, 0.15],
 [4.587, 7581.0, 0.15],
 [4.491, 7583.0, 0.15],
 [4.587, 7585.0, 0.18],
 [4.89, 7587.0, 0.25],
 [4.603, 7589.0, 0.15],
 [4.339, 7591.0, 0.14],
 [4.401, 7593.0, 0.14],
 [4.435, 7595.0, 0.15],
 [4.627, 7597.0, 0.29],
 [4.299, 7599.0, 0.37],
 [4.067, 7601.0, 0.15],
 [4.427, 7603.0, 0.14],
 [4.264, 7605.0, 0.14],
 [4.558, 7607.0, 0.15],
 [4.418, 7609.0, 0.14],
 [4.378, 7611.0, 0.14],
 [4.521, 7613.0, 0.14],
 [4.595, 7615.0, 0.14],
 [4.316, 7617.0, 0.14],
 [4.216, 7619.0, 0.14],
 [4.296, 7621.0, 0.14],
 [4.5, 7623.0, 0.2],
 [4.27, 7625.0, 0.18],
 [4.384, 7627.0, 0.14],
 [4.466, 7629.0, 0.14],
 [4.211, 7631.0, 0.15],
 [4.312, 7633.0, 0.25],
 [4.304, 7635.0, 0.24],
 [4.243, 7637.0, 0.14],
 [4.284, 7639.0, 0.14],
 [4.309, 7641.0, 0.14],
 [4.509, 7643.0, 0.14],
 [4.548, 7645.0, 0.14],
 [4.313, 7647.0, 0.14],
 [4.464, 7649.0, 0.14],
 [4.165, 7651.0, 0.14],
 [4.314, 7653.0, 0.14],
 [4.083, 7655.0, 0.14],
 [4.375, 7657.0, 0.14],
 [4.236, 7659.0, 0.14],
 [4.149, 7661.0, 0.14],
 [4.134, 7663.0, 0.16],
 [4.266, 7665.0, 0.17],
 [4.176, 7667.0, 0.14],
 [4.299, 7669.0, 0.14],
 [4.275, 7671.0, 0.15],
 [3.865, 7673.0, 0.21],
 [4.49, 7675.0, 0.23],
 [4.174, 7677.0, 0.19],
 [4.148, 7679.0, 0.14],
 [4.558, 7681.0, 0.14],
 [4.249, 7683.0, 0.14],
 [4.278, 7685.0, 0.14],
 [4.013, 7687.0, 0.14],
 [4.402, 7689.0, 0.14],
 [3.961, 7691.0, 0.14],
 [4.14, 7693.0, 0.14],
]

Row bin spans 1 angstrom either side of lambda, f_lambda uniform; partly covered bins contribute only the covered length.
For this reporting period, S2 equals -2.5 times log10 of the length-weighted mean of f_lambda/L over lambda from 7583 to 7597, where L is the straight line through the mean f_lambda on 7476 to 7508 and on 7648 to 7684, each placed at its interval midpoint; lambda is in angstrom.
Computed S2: -0.05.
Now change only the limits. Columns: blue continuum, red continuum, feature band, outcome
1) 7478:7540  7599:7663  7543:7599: -0.04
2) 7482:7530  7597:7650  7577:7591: -0.04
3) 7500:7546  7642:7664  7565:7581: -0.05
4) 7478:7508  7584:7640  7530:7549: -0.03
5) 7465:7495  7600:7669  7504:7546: -0.05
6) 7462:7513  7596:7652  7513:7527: -0.04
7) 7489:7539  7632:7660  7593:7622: 0.00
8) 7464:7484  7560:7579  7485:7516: 0.00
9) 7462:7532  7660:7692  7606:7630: -0.02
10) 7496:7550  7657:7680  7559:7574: -0.06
